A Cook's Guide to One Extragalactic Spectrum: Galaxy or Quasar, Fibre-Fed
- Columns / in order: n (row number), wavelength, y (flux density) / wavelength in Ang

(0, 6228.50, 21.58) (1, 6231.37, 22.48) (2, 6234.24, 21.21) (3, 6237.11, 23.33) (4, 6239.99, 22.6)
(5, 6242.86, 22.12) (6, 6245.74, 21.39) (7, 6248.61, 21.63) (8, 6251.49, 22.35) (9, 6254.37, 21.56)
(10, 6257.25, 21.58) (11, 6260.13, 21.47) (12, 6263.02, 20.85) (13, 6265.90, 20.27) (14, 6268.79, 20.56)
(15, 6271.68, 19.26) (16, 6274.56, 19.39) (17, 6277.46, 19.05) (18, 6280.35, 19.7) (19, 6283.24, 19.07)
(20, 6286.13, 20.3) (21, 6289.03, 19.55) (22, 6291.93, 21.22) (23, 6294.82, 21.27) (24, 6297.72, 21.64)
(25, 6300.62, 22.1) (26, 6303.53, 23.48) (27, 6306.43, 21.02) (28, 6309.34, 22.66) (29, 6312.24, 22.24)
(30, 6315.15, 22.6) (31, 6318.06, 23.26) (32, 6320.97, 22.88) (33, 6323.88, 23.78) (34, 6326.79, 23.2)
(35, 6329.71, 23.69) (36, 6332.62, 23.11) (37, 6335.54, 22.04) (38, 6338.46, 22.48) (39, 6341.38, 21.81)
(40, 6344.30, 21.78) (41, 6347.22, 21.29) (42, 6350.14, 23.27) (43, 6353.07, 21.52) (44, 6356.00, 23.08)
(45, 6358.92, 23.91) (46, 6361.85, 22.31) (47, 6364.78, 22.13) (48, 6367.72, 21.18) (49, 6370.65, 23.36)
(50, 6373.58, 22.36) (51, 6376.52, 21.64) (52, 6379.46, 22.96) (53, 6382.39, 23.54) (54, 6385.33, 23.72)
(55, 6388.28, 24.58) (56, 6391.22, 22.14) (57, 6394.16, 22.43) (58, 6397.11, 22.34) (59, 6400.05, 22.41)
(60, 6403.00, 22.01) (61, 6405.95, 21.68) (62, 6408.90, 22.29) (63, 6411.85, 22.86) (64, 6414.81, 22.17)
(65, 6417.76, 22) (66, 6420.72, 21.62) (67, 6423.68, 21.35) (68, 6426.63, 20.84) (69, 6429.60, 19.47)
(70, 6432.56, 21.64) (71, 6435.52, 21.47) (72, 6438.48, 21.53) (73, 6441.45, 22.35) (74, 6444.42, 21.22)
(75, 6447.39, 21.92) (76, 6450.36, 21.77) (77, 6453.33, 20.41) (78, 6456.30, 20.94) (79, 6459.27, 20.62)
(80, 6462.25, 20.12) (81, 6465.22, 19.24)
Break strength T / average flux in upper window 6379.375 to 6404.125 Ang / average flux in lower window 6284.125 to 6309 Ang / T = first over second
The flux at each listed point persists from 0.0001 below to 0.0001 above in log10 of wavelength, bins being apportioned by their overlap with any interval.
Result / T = 1.1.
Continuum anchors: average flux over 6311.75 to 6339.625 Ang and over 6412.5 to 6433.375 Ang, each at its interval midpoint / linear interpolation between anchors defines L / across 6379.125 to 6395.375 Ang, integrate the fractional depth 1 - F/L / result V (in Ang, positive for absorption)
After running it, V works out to -0.98 Ang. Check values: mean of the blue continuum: 23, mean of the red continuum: 21.3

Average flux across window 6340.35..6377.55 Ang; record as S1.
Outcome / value 22.3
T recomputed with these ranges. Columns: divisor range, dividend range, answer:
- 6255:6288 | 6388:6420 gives 1.11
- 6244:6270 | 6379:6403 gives 1.08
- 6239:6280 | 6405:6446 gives 1.03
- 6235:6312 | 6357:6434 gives 1.05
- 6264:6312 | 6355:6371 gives 1.09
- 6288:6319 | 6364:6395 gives 1.04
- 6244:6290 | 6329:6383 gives 1.10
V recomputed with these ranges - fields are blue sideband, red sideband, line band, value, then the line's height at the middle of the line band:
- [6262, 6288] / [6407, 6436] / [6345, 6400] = -4.3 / 21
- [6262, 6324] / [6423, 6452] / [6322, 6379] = -3.5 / 21.2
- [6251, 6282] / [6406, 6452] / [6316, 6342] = -2.5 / 20.9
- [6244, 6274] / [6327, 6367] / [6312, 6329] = -0.8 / 22.1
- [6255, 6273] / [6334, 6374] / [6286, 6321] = -0.7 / 21.4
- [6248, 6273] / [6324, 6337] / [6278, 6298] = 1.5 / 21.8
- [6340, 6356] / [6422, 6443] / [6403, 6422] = -0.6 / 21.4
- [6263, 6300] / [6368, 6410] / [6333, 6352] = -0.5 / 21.6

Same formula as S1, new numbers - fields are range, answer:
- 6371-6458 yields 22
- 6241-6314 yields 21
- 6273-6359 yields 21.8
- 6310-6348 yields 22.7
